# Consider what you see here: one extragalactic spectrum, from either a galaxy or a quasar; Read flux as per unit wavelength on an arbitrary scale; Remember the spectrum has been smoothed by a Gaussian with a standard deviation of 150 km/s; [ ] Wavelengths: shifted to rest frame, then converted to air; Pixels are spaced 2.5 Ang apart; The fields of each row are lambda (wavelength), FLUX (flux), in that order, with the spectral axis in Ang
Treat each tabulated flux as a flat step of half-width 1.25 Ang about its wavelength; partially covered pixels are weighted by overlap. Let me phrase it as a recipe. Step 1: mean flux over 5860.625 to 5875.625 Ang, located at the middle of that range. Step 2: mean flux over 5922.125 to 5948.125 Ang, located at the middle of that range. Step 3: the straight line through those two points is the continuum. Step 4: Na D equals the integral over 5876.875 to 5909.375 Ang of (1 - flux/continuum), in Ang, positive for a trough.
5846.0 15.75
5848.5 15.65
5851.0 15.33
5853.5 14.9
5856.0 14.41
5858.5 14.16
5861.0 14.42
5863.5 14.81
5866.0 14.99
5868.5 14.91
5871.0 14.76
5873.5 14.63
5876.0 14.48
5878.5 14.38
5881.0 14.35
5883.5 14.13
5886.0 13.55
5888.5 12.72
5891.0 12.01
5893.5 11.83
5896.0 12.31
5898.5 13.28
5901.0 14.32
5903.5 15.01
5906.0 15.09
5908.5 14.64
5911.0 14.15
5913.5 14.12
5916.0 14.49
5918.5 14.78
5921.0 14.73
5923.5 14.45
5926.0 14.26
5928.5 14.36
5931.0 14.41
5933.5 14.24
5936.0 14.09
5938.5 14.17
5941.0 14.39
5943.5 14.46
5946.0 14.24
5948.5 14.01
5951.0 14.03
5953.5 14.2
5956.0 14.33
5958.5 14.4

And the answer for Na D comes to 2.06 Ang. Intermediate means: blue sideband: 14.8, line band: 13.7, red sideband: 14.3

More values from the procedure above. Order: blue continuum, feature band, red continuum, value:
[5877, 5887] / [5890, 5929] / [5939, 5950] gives 0.5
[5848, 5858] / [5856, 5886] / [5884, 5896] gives -1.5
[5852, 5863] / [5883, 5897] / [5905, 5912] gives 1.8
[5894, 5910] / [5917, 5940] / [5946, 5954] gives -0.6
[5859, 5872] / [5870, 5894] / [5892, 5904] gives 0.4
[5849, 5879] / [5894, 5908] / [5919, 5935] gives 0.6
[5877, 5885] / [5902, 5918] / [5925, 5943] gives -0.3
